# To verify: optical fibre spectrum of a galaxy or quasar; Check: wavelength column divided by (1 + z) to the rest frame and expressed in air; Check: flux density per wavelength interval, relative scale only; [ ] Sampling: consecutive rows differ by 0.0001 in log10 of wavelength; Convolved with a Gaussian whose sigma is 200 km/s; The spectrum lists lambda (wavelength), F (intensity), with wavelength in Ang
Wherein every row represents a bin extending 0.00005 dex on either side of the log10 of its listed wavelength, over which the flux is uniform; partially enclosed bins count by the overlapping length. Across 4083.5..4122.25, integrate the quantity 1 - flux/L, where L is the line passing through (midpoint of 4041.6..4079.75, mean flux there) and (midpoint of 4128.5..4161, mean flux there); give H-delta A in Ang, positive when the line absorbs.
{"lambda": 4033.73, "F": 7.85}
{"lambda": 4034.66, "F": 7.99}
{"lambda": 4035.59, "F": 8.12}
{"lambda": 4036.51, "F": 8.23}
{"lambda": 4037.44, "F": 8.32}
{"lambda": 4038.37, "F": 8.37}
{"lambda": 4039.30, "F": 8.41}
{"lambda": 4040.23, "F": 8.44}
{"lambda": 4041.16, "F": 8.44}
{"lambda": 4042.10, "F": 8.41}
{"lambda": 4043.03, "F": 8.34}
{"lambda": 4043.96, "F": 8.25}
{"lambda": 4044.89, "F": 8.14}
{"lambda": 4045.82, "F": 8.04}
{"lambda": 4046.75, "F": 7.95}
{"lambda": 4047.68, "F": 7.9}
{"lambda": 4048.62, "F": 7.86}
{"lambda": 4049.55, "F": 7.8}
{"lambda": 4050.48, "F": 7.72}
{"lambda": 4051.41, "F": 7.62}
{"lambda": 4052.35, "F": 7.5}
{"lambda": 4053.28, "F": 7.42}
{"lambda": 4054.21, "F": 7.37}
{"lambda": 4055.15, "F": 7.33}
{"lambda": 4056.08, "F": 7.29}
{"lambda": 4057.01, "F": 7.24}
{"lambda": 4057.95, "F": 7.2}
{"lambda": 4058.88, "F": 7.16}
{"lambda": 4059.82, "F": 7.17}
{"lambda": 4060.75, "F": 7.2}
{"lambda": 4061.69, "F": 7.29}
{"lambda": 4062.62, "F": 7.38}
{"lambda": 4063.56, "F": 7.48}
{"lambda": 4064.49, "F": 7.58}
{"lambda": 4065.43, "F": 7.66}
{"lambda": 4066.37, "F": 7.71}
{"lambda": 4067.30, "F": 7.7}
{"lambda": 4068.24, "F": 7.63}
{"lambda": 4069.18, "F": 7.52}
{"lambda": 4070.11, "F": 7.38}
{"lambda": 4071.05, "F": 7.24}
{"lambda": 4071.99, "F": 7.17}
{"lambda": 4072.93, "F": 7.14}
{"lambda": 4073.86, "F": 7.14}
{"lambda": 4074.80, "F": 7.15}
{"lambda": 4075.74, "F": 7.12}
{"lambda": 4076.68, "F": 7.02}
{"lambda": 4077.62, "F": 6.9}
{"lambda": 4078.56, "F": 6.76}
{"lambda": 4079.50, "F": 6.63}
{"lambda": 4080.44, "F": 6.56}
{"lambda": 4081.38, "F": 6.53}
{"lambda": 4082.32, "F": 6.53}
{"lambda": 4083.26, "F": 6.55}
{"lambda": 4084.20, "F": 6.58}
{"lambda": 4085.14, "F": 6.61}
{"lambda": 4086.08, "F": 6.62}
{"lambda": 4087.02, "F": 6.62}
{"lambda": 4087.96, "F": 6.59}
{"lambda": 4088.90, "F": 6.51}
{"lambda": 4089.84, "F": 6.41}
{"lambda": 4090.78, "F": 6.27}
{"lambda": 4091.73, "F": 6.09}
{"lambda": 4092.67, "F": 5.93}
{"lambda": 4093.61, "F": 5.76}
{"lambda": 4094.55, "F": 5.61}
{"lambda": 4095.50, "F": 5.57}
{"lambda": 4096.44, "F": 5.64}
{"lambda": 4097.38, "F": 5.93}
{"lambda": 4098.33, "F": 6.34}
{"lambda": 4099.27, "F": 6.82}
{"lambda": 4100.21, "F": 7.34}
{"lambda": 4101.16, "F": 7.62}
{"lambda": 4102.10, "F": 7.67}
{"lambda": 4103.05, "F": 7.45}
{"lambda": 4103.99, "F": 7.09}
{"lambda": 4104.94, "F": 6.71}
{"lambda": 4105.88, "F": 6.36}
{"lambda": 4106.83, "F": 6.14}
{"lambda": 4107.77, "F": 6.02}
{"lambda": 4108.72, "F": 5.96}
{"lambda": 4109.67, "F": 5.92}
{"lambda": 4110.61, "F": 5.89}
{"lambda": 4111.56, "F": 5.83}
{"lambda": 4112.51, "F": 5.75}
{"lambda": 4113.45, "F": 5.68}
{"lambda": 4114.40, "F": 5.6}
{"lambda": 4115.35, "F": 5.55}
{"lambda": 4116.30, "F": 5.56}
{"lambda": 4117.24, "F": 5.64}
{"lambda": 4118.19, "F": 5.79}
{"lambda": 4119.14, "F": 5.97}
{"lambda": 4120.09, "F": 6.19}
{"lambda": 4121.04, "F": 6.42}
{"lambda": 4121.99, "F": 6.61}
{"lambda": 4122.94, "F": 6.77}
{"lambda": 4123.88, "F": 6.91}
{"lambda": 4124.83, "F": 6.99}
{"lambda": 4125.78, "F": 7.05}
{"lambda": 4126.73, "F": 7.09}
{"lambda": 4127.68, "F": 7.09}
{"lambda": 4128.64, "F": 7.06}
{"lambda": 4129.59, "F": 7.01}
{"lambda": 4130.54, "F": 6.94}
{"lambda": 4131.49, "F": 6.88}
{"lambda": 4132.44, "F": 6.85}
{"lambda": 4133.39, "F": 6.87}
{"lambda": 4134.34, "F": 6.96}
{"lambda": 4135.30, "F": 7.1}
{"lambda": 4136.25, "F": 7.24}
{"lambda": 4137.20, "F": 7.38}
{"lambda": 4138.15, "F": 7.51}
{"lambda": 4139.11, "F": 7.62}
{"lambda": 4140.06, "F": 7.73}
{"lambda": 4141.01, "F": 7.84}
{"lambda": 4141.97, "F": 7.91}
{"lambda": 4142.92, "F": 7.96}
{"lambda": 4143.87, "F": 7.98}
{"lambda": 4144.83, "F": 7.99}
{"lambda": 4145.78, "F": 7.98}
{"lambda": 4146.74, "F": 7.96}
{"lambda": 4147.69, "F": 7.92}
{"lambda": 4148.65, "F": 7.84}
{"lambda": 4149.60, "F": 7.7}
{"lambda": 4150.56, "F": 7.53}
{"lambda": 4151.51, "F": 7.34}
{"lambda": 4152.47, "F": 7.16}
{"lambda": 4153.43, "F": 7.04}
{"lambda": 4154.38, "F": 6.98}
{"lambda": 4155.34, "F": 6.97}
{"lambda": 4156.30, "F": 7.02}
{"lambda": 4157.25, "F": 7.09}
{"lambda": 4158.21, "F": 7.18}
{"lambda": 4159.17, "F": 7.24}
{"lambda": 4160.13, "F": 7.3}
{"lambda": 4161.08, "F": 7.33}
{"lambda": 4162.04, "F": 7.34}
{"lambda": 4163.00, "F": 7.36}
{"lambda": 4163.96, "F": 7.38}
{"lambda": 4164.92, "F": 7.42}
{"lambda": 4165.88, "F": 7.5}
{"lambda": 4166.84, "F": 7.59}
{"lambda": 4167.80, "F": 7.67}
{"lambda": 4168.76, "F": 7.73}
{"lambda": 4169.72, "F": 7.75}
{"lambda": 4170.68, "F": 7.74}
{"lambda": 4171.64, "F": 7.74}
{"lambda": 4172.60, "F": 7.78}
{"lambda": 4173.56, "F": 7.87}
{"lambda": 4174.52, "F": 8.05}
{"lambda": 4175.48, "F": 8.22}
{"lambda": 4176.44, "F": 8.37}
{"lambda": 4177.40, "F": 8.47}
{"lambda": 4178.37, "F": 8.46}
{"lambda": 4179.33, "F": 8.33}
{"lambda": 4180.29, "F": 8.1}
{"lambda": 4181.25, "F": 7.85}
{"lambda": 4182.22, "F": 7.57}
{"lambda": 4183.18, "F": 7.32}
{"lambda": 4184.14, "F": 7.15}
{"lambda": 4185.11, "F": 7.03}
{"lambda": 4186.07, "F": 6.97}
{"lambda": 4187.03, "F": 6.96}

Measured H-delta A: 6.1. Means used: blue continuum 7.48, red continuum 7.39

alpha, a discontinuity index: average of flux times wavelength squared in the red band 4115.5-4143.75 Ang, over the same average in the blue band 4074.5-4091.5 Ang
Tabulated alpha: 1.07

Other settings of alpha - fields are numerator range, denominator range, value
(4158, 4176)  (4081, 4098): 1.26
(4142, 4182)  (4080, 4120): 1.26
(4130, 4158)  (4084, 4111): 1.18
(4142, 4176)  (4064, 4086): 1.12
